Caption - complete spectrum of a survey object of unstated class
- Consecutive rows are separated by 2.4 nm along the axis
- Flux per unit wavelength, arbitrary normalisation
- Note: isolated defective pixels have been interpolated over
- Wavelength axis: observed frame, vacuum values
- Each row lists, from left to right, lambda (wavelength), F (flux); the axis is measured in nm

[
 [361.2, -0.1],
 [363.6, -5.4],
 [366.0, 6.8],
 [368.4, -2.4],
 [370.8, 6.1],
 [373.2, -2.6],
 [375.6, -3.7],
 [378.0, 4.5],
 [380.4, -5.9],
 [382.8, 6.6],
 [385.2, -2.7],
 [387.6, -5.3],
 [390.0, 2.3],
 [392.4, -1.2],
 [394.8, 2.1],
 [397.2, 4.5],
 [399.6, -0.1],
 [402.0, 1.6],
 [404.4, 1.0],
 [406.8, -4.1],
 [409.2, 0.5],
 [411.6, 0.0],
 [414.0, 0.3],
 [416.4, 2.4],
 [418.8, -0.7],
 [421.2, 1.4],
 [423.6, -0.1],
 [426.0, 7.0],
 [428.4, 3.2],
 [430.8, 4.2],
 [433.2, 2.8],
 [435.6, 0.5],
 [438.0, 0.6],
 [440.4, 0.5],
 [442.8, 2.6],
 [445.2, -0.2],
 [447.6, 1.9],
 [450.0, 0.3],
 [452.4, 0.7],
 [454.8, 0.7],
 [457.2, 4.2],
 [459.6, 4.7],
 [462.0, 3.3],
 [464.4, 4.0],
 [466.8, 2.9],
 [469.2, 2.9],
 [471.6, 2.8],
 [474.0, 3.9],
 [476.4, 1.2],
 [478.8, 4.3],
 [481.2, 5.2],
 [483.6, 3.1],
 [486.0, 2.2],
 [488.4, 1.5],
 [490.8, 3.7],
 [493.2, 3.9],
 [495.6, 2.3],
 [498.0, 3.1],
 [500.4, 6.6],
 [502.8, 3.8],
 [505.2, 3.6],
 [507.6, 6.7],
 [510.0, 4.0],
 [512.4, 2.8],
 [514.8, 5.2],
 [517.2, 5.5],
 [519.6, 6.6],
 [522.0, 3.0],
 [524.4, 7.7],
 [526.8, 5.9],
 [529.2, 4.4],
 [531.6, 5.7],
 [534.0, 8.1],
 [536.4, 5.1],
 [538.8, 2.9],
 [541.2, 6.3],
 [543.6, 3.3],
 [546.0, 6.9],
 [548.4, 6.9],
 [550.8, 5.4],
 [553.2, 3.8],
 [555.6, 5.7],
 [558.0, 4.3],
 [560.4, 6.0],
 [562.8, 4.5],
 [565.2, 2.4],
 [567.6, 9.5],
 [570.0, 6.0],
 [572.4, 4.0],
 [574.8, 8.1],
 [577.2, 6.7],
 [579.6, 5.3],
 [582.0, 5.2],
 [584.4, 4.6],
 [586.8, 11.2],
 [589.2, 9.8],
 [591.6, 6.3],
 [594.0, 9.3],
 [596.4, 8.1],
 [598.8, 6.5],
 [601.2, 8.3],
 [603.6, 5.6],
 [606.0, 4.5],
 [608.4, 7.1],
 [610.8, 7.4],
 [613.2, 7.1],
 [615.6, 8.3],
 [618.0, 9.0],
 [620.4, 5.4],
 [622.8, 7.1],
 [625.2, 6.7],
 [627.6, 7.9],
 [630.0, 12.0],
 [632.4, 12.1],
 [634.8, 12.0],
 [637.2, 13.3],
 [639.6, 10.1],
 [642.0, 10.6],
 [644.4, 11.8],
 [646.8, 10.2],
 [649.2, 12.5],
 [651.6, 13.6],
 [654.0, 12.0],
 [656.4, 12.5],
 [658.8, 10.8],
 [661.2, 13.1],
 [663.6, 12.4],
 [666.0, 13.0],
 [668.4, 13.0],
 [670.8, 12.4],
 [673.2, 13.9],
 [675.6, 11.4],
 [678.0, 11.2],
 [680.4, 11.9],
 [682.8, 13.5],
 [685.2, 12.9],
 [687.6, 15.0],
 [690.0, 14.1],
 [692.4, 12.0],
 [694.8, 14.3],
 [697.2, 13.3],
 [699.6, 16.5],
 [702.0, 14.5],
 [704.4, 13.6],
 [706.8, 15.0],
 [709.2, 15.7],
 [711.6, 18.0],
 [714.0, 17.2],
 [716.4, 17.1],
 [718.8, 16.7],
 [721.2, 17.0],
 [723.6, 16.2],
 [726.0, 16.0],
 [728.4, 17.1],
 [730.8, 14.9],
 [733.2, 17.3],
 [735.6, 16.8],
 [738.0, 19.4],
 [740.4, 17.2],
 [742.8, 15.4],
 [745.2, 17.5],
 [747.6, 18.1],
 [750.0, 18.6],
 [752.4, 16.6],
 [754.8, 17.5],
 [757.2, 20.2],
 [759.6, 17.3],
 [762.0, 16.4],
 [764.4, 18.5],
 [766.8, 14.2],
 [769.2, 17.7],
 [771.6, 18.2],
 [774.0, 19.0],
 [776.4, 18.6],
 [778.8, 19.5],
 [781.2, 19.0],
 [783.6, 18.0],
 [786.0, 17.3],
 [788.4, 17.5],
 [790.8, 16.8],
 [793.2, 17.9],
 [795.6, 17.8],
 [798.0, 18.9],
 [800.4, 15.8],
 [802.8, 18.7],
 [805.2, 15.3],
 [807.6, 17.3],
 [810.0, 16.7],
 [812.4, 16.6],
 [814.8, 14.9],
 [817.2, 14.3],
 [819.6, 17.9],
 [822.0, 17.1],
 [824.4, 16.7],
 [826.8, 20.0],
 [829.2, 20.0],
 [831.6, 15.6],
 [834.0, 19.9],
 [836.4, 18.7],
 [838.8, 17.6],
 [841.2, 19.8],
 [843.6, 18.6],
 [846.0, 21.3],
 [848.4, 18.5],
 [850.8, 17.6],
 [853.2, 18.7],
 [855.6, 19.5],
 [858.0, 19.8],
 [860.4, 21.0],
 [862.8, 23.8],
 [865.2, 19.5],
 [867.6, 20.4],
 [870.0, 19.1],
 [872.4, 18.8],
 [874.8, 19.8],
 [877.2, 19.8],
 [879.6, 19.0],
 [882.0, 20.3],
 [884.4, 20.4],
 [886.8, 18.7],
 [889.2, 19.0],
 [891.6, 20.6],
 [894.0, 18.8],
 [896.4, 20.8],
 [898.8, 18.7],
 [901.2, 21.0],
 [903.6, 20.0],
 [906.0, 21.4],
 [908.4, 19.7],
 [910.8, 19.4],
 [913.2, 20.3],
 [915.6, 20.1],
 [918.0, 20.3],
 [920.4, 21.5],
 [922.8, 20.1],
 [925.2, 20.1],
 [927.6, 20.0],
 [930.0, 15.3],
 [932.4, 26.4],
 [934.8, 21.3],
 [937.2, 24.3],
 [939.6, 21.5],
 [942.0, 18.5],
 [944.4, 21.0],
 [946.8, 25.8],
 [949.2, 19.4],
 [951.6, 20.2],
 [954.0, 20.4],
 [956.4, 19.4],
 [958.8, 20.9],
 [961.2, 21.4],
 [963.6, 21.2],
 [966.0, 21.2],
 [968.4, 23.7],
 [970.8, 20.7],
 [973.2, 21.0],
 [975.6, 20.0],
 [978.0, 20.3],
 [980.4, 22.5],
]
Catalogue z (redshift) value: 0.58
